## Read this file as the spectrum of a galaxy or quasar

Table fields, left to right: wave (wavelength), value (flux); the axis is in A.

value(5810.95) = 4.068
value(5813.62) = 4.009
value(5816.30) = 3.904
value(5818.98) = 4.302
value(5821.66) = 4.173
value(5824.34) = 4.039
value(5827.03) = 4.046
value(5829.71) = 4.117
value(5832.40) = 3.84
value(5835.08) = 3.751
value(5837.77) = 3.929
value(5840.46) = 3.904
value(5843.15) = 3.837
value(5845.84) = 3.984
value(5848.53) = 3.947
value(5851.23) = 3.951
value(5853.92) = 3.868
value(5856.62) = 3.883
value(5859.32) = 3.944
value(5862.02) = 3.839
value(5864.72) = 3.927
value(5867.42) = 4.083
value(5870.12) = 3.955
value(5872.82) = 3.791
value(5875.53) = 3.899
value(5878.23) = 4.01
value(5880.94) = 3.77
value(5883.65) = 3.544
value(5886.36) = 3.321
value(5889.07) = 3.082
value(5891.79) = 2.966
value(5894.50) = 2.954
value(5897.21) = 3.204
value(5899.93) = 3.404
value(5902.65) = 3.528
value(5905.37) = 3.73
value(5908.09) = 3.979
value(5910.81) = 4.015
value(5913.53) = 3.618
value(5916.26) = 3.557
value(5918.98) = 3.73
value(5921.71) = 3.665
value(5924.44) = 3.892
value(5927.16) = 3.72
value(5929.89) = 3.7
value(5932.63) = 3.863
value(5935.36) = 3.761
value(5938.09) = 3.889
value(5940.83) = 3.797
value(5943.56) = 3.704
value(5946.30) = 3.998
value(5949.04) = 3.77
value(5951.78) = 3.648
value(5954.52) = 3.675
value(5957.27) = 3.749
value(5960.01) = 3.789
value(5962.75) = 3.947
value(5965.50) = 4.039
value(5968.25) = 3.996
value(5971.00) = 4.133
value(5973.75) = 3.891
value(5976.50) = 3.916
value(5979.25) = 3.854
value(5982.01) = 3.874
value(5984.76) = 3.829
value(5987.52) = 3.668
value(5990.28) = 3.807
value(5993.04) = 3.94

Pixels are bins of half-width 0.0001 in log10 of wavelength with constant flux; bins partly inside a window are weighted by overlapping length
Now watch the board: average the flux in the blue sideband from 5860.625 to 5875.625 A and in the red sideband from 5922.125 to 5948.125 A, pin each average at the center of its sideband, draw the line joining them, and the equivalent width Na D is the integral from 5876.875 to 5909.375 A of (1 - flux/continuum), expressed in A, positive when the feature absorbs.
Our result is 3.5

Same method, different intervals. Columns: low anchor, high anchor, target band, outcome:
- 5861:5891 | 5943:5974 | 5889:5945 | 2.6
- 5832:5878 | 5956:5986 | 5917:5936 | 0.8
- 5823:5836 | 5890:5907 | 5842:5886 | -3.0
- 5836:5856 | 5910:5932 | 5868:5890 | 0.8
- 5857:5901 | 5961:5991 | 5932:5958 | 0.2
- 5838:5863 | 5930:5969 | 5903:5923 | 0.6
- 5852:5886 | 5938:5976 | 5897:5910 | 0.8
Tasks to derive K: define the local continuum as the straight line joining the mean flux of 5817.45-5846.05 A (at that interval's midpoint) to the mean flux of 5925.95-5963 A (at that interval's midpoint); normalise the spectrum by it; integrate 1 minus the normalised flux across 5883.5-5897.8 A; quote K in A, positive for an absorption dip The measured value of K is 2.7 A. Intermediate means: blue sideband 3.99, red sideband 3.78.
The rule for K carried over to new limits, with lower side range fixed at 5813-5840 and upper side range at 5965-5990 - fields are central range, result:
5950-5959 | 0.5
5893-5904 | 1.9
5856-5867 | 0.2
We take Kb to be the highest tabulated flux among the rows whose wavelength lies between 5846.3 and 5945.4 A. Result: 4.083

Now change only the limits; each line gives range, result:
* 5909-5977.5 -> 4.133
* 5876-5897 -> 4.01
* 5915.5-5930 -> 3.892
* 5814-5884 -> 4.302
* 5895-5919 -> 4.015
